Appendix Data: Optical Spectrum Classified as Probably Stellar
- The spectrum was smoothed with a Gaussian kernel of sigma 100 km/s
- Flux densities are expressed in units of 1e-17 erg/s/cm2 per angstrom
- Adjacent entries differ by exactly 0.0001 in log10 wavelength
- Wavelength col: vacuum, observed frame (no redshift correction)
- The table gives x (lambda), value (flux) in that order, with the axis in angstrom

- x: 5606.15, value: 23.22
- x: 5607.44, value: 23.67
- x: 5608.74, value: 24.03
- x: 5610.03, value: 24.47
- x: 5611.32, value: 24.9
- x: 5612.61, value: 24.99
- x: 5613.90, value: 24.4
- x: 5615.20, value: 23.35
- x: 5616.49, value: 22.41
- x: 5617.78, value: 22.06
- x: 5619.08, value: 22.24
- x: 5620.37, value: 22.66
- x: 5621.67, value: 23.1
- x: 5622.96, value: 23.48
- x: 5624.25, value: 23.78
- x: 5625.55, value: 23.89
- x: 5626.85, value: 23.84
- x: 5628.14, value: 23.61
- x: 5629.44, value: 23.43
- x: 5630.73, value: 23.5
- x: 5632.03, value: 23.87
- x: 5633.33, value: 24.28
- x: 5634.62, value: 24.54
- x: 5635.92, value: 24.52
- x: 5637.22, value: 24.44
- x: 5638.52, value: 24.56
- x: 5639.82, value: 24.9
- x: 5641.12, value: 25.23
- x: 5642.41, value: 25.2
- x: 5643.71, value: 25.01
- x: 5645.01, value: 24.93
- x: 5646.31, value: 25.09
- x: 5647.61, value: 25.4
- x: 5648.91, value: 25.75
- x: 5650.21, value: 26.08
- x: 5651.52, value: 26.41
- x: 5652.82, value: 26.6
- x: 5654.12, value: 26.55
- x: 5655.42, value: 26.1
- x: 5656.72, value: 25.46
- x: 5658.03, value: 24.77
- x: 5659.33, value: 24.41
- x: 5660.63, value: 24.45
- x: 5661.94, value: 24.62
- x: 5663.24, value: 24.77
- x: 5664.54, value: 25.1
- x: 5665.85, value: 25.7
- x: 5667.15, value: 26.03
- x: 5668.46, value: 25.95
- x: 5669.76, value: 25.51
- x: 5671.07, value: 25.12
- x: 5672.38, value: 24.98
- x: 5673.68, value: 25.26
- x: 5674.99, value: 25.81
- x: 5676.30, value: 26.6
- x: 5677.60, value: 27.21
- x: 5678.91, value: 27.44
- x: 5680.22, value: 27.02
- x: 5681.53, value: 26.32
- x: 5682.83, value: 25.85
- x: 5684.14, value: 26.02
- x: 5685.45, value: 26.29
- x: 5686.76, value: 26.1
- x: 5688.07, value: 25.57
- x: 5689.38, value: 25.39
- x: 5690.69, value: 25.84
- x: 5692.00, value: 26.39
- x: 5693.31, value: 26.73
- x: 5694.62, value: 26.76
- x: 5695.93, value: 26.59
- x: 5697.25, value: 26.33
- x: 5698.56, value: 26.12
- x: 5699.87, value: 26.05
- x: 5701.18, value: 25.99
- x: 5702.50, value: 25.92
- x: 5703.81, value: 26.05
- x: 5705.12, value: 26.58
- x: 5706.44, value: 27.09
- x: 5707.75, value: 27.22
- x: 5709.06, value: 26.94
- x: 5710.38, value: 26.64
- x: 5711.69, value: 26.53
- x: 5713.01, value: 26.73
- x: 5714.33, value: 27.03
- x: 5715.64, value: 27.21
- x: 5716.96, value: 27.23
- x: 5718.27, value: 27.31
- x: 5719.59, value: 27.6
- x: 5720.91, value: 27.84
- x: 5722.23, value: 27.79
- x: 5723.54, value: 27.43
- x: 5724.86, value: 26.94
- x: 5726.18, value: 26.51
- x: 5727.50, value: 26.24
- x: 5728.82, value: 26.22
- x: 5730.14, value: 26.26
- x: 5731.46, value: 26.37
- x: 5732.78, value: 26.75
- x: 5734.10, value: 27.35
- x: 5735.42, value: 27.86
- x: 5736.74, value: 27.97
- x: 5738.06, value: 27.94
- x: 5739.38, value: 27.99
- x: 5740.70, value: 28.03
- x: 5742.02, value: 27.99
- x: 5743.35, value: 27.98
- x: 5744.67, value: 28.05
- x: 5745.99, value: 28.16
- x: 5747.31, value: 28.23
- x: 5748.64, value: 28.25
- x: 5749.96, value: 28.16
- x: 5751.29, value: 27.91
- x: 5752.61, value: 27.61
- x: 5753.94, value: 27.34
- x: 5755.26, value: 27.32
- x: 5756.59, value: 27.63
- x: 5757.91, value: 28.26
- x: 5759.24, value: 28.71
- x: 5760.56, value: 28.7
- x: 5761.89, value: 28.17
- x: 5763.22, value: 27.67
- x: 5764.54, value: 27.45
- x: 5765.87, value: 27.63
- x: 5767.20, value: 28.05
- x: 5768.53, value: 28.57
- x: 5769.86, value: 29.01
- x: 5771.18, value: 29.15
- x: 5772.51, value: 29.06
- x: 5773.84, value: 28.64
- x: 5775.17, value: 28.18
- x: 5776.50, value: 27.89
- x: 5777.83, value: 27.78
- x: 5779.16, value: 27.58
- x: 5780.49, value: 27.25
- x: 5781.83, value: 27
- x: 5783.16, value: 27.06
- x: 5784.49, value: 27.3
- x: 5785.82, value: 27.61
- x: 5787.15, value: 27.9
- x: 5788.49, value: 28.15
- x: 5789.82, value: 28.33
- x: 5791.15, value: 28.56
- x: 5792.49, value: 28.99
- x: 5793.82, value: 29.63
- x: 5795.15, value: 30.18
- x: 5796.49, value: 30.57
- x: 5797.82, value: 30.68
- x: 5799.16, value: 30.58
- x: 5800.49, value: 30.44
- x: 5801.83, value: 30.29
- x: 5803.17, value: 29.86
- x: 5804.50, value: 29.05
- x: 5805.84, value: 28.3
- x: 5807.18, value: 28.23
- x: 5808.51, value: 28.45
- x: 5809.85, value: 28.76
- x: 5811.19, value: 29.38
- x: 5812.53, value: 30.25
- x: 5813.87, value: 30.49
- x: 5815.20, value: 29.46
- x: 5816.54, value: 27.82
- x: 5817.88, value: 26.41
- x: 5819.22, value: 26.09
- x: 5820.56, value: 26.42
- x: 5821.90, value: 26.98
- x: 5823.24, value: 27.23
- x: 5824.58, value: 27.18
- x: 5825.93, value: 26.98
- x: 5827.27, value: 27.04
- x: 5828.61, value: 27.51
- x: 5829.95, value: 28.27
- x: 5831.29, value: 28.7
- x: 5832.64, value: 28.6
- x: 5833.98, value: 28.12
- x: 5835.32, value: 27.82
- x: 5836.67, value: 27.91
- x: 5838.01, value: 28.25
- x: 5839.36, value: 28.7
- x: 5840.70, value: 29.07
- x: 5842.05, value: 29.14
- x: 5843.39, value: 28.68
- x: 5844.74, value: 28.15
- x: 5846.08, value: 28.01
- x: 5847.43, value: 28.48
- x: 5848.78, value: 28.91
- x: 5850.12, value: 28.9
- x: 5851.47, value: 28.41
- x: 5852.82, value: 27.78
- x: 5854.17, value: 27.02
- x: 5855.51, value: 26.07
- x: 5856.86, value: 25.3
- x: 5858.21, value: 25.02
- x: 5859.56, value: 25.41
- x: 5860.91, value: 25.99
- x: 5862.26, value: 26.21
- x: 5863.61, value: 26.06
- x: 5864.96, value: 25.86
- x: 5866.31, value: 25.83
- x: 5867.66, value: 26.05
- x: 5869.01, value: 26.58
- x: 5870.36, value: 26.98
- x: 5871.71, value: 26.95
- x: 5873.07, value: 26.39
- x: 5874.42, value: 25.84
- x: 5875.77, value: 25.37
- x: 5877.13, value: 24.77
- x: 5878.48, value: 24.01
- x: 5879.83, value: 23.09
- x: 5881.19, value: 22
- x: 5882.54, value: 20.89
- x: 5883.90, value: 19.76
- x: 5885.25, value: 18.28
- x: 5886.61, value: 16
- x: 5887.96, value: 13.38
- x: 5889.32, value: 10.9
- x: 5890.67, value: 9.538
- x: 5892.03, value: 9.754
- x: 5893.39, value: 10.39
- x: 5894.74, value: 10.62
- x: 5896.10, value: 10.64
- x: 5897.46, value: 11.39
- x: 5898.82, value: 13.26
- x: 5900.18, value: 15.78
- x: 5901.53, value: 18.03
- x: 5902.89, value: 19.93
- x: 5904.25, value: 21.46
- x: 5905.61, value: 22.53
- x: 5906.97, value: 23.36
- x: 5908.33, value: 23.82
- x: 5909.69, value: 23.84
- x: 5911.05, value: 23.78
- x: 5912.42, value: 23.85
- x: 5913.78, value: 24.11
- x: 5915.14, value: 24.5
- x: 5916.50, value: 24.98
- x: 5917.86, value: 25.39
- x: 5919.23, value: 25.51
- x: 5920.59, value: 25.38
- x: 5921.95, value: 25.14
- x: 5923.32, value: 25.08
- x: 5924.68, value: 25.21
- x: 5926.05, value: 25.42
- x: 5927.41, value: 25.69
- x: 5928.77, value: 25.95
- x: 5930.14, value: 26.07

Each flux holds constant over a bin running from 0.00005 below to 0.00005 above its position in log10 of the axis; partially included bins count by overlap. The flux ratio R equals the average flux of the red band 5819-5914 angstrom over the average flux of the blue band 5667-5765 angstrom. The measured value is 0.9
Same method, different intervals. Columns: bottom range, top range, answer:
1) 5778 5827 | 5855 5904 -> 0.72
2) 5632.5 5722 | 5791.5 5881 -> 1.07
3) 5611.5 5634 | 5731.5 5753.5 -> 1.18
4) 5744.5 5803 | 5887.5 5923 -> 0.67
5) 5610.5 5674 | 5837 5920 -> 0.93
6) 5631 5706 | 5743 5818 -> 1.11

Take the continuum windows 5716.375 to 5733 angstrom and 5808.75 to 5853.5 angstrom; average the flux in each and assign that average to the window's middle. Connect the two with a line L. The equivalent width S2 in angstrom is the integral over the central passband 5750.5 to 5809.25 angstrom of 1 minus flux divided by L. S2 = -1.9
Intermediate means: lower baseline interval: 27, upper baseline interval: 28.2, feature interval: 28.5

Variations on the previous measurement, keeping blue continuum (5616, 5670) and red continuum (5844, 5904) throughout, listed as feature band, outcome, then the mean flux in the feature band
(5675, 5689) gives -1.29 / 26.4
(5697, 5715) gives -1.99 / 26.5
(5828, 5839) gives -2.85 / 28.2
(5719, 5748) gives -4.77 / 27.4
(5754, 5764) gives -2.05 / 28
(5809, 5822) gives -3.26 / 28.3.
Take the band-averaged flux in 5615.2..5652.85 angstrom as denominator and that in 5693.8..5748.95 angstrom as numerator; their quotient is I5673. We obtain 1.12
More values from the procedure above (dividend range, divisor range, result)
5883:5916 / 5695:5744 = 0.65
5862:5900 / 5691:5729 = 0.74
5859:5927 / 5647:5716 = 0.83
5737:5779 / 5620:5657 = 1.14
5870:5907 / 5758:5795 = 0.65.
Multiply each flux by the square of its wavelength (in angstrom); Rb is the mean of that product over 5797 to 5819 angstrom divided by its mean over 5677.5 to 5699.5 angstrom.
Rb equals 1.16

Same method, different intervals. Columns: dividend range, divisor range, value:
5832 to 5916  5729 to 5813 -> 0.84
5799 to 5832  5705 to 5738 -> 1.08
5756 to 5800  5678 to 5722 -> 1.10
